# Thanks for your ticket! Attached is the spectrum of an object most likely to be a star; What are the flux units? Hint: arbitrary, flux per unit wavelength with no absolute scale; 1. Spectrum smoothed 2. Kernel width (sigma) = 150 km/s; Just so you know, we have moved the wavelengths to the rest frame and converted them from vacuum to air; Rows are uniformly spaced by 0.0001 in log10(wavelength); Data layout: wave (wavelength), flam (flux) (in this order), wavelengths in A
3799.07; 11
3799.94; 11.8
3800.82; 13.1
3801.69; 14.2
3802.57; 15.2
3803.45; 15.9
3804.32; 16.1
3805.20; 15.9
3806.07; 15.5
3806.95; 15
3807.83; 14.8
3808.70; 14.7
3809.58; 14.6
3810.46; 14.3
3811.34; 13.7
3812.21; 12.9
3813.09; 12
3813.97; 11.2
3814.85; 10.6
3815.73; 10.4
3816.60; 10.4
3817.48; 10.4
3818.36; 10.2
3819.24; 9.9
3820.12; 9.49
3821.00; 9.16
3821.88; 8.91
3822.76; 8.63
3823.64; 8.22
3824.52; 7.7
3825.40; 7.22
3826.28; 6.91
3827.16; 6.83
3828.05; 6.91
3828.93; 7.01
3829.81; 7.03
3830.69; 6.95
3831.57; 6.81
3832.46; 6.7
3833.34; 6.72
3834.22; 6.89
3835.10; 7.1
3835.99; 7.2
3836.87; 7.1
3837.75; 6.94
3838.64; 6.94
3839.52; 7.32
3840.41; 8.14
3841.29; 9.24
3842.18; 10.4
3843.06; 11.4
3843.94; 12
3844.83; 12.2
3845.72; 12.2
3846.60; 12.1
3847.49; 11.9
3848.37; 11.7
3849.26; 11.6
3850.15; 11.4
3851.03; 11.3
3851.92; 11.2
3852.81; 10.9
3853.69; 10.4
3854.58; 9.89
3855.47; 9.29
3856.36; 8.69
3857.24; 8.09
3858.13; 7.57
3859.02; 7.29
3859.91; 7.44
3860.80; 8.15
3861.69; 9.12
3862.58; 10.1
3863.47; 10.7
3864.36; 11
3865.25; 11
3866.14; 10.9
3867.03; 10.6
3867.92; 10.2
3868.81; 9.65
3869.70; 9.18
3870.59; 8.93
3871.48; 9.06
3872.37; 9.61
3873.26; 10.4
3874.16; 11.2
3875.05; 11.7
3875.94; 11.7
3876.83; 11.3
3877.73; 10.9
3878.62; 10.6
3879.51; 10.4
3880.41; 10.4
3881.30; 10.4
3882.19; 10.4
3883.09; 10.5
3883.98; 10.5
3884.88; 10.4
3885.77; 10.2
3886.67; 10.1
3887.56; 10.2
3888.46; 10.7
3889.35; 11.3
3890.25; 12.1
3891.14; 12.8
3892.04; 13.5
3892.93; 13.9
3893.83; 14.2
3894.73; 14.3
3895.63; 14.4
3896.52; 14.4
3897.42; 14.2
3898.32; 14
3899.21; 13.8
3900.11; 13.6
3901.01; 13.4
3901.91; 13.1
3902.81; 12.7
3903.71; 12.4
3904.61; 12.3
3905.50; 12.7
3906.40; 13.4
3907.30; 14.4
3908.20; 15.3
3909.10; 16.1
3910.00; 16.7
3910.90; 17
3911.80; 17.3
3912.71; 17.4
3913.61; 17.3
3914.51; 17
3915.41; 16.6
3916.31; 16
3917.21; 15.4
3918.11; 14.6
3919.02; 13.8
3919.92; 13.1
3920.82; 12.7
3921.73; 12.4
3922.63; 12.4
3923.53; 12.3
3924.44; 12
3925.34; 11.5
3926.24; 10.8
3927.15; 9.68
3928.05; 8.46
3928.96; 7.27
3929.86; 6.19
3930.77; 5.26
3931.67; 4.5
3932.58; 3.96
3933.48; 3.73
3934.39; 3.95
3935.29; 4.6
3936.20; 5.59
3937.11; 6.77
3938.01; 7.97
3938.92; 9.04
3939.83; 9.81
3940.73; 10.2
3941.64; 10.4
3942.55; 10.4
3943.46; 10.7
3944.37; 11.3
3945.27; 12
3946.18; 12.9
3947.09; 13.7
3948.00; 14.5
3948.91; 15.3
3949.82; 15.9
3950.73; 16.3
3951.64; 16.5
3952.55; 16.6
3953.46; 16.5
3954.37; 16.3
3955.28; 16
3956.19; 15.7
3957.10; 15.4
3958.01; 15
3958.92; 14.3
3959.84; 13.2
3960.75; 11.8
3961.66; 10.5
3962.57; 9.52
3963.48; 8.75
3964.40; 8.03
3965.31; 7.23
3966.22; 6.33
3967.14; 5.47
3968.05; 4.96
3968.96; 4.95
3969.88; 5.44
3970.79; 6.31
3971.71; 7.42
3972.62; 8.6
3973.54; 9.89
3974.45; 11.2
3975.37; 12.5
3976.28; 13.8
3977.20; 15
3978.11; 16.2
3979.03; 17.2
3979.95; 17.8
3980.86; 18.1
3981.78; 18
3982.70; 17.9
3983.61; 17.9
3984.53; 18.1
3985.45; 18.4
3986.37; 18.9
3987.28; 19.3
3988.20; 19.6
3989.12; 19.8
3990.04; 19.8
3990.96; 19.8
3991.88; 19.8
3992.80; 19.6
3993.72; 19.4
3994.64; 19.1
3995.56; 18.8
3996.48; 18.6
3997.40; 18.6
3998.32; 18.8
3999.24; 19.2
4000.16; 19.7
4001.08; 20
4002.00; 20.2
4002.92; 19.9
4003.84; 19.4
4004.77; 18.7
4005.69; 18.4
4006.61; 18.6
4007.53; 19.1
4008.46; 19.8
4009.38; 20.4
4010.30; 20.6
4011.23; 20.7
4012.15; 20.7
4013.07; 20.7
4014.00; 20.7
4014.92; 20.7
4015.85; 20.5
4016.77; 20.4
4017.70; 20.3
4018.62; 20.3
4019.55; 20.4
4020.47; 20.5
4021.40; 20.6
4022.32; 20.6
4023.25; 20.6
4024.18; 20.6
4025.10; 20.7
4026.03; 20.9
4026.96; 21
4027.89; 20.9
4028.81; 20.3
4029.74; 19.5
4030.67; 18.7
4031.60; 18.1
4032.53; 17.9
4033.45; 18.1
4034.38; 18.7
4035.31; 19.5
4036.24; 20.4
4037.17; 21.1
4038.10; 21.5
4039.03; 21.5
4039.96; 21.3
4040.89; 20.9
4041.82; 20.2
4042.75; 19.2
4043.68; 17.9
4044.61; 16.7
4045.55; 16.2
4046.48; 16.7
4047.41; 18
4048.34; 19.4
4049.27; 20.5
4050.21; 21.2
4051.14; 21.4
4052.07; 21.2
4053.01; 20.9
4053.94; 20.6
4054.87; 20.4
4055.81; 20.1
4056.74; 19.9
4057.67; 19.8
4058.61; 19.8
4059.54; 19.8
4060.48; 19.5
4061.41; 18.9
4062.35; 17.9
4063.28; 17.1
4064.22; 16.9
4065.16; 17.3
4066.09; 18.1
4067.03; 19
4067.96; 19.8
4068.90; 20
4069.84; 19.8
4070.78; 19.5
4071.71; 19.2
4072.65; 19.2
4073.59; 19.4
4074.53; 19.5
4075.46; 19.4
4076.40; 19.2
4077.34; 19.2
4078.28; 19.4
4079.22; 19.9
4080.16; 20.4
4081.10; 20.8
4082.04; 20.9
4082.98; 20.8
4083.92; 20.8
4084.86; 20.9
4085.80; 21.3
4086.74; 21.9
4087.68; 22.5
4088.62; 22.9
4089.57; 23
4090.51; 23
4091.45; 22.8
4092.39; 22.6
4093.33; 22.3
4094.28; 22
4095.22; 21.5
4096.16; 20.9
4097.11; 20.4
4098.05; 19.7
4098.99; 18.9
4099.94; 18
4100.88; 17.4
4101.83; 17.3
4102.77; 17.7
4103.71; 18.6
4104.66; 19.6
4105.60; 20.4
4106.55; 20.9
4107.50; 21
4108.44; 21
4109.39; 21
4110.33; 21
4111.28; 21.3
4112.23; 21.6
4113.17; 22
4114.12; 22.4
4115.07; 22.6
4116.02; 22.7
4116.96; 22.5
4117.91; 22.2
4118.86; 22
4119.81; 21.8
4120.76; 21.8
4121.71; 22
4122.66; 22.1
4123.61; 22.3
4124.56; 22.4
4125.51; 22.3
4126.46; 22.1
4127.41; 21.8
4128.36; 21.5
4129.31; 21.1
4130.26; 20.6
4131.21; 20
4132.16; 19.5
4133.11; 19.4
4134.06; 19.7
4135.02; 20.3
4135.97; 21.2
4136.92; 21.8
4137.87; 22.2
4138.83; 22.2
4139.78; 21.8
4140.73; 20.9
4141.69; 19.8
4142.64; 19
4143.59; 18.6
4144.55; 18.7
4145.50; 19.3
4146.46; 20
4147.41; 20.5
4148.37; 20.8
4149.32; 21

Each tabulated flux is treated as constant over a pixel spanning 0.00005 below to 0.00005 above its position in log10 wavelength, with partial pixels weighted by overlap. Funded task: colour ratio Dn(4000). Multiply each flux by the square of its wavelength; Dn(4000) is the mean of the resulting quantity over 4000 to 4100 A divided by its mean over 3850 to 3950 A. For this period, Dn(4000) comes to 1.9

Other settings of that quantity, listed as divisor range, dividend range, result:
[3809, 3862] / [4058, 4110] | 2.41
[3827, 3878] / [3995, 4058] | 2.30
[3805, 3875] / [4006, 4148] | 2.31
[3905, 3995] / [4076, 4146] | 1.75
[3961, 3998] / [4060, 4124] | 1.52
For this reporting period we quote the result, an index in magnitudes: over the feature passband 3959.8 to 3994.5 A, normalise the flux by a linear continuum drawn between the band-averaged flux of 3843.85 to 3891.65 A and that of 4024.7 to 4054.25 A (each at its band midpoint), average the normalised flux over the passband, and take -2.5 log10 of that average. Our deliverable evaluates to 0.21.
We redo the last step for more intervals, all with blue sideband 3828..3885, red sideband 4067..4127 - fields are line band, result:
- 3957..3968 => 0.39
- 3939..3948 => 0.20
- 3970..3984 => 0.12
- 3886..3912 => -0.17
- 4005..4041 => -0.16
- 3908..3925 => -0.21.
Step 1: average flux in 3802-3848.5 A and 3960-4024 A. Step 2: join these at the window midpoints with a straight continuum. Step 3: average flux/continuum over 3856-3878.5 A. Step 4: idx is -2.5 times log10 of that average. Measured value 0.209 mag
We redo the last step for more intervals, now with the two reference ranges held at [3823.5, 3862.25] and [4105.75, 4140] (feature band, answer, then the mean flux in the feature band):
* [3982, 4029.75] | -0.22 mag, 19.8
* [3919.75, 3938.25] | 0.46 mag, 8.27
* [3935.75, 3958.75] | 0.06 mag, 12.9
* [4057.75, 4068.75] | 0.01 mag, 18.6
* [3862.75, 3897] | -0.06 mag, 11.1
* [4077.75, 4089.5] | -0.07 mag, 21.1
